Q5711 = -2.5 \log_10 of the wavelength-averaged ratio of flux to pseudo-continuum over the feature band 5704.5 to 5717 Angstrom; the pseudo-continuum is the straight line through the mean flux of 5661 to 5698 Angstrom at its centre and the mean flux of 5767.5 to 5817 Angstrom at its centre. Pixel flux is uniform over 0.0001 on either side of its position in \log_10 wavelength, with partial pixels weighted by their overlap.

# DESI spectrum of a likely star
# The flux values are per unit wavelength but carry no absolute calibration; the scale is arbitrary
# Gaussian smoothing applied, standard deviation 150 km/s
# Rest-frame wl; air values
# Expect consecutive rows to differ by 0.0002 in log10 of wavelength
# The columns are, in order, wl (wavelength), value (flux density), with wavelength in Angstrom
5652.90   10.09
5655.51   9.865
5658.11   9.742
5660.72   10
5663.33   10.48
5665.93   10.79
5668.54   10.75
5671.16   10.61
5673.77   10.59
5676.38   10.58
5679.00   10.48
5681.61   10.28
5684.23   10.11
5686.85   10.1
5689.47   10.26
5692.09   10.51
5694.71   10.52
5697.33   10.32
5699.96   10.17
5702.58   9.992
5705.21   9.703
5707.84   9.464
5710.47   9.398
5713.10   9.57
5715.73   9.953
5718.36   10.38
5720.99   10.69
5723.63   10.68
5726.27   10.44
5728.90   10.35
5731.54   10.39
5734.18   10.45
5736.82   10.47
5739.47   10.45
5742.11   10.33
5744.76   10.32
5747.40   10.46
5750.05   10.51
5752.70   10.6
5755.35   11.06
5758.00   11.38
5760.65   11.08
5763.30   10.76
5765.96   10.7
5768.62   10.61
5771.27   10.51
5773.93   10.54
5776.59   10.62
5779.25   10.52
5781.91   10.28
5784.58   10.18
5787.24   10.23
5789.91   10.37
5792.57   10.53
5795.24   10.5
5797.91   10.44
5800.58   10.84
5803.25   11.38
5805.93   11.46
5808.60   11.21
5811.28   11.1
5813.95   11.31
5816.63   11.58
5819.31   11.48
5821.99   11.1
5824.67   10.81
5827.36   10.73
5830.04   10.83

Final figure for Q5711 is 0.10 mag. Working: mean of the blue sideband 10.4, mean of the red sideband 10.7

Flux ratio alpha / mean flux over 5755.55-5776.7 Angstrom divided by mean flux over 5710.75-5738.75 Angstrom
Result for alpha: 1.0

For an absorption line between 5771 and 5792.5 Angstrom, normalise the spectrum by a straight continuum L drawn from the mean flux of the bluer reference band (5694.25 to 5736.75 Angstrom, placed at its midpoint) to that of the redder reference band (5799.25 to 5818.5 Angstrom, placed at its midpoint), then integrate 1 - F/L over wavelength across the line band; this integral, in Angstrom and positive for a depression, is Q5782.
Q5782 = 1.1 Angstrom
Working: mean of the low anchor 10.2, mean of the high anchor 11.3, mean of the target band 10.4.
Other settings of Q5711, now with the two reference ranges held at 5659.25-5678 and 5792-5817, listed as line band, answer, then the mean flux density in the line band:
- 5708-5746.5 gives 0.05 mag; 10.3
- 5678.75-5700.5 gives 0.03 mag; 10.3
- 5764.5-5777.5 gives 0.03 mag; 10.6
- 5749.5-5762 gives -0.01 mag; 11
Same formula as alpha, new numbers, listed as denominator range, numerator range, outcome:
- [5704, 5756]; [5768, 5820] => 1.05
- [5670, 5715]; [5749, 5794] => 1.05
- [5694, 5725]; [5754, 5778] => 1.07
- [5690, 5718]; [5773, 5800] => 1.04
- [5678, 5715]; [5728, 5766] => 1.06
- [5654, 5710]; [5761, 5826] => 1.05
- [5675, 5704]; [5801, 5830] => 1.09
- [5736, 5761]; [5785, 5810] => 1.01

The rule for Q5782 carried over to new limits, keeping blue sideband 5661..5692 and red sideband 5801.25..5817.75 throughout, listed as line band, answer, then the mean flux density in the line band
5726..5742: 0.6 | 10.4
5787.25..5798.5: 0.8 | 10.4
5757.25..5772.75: 0.3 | 10.8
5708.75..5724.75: 0.9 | 10.1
